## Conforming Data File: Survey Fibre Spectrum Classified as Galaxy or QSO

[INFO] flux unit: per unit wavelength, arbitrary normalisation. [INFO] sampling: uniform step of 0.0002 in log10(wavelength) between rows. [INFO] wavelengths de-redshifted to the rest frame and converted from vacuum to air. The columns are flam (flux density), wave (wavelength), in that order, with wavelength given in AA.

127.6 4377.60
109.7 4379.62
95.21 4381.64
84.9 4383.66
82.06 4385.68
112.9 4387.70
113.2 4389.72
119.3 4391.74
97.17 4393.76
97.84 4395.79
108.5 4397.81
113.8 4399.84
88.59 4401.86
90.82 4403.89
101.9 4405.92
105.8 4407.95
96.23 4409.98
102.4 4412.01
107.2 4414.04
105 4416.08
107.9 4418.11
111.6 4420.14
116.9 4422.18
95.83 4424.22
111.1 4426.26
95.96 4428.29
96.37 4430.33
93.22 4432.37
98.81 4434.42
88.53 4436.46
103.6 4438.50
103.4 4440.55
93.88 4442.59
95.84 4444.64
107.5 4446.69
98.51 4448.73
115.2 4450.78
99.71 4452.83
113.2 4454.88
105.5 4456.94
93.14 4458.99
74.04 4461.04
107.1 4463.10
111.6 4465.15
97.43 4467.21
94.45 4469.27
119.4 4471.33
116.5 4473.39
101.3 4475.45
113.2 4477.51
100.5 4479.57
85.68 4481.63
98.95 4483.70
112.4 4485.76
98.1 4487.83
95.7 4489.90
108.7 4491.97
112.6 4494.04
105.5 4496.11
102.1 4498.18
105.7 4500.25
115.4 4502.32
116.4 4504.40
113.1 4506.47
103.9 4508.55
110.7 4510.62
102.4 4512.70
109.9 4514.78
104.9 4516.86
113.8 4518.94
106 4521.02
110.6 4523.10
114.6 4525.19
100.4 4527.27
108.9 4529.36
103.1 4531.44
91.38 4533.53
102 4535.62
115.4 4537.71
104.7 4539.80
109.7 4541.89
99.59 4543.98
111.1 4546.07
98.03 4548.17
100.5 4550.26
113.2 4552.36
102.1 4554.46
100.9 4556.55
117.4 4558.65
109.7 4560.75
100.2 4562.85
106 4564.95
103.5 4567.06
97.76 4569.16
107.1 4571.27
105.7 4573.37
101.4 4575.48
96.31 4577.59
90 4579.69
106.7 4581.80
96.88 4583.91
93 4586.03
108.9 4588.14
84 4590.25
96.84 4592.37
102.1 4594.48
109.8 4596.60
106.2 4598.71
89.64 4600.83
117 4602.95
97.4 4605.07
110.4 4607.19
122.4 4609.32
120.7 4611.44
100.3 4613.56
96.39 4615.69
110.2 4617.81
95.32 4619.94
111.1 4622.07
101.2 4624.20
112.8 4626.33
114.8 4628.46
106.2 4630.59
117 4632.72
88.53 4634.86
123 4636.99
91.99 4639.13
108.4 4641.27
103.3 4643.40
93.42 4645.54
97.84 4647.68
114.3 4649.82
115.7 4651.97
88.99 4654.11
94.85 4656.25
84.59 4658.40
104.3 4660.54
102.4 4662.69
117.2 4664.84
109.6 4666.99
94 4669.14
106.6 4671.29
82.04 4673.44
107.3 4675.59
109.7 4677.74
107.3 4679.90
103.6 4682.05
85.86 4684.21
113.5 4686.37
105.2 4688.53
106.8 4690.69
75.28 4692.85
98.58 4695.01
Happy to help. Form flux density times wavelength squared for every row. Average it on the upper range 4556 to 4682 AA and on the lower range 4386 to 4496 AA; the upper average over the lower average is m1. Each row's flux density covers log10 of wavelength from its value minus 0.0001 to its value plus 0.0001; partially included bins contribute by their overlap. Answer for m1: 1.1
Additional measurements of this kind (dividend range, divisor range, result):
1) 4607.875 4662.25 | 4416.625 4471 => 1.12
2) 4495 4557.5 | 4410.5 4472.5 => 1.08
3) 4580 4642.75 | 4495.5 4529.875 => 1.01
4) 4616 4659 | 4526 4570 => 1.03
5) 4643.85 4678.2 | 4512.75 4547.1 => 1.01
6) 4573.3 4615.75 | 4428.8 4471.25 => 1.09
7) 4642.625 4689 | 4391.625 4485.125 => 1.10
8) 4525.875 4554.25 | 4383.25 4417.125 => 1.09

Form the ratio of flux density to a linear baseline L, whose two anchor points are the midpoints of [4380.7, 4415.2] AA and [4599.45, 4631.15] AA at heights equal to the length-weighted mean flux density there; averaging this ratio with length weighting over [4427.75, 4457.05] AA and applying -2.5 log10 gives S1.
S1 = 0.02 mag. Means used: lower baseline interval 101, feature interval 101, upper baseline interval 107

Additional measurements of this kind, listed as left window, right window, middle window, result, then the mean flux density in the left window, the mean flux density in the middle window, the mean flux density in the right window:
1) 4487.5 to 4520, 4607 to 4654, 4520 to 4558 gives 0.02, 108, 105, 107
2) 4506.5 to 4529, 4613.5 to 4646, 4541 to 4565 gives 0.01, 108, 106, 105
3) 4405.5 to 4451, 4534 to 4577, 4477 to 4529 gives -0.03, 102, 106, 105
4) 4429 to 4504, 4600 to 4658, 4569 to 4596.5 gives 0.05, 102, 99.4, 105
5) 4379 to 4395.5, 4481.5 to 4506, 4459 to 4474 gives 0.03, 101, 102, 106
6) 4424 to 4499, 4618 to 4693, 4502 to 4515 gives -0.08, 102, 110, 103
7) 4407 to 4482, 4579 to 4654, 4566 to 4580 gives 0.03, 102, 101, 104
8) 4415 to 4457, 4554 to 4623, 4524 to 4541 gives -0.02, 103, 105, 103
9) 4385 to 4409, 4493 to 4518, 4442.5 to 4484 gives 0.04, 103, 102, 109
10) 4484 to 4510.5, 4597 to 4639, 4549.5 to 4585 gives 0.04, 107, 103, 107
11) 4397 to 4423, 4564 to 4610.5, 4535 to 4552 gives -0.03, 104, 106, 102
